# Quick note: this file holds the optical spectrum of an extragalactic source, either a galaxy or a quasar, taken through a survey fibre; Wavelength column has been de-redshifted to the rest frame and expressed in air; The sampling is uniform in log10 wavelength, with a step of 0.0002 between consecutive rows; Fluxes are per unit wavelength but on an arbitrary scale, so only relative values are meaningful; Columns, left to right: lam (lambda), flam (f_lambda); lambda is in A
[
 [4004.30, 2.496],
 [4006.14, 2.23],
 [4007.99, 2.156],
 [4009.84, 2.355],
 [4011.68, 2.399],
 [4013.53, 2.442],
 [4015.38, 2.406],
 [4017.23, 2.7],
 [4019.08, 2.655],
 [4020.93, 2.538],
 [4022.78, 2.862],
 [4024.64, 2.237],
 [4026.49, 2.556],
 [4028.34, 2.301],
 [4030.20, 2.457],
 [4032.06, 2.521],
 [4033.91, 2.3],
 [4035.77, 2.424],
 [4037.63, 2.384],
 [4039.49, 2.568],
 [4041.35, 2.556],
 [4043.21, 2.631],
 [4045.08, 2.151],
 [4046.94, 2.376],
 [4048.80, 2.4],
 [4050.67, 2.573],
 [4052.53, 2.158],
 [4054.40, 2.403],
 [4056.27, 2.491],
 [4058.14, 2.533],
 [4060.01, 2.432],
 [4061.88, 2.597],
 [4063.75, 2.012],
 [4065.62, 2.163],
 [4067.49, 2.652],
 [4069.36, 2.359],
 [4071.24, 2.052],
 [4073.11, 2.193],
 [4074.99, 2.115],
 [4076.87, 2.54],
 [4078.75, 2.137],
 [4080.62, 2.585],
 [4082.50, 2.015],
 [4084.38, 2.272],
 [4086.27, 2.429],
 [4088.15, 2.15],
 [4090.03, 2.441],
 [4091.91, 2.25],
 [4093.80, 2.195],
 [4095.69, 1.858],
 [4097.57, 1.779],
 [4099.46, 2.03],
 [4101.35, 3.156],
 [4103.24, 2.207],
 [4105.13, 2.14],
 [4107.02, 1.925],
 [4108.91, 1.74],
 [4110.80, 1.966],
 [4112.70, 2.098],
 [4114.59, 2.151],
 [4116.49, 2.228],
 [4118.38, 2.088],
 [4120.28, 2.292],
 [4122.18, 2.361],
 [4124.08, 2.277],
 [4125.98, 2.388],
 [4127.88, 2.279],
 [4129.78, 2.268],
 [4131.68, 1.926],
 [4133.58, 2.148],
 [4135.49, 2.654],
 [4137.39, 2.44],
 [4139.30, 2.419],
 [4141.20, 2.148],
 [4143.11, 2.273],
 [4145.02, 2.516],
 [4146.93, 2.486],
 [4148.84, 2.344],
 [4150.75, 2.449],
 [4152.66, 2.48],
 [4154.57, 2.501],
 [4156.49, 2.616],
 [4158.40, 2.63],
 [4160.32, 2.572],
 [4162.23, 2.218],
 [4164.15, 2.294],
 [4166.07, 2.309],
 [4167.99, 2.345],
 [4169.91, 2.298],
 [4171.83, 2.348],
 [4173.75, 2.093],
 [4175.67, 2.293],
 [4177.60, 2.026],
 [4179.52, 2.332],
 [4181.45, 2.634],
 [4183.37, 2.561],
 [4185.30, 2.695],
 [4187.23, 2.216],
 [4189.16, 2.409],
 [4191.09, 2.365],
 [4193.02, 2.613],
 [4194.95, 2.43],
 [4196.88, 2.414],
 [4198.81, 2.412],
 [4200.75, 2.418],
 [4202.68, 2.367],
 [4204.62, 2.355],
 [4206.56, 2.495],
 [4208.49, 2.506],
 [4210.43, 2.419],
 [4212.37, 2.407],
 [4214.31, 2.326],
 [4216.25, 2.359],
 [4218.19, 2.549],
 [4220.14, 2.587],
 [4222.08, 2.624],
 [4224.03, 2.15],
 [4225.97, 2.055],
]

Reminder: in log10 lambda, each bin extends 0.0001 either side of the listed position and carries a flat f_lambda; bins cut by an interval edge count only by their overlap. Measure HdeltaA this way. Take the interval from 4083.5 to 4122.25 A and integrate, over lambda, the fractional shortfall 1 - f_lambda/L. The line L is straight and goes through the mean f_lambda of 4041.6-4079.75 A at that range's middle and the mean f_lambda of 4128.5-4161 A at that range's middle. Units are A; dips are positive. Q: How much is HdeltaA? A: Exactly 3.3 A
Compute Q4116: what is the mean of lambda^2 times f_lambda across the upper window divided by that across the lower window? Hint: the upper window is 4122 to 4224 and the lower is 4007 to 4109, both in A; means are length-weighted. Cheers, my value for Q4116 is 1.1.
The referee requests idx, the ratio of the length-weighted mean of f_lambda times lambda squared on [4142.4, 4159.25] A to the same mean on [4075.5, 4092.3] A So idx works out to 1.11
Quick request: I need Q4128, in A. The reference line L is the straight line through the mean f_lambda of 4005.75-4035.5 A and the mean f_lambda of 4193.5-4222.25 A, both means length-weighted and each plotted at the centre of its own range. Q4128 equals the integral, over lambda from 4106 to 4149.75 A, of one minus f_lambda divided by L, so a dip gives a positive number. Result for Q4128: 3.7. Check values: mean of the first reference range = 2.45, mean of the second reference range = 2.44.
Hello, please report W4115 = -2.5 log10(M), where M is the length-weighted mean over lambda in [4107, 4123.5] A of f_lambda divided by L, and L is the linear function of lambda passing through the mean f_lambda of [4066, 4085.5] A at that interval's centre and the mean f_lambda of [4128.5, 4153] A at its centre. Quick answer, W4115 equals 0.106 mag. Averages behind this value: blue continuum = 2.29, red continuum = 2.35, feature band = 2.11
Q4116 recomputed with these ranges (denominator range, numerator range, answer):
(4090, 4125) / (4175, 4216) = 1.17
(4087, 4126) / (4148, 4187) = 1.14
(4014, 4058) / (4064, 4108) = 0.93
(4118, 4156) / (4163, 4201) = 1.03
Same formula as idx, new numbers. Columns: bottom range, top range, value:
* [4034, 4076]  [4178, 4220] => 1.10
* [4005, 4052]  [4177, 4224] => 1.08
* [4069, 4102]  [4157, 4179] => 1.08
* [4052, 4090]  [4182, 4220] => 1.12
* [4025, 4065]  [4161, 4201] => 1.05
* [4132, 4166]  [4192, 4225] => 1.04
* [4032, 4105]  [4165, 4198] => 1.08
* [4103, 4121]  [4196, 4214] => 1.22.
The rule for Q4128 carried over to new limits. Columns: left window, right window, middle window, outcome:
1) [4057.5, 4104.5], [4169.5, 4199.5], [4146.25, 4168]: -0.8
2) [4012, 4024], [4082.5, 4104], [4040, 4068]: 0.1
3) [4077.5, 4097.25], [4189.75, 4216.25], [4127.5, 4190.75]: -0.6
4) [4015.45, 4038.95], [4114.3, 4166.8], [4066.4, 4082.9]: 0.9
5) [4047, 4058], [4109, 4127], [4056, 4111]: 1.4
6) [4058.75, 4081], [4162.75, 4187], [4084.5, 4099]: 1.0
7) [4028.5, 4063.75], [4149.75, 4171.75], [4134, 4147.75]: 0.1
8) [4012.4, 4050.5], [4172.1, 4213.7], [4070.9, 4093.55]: 1.7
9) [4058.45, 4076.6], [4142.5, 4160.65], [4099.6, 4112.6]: 1.2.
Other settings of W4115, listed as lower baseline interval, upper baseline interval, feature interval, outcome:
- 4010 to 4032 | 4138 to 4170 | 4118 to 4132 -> 0.08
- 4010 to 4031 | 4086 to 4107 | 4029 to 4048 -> 0.00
